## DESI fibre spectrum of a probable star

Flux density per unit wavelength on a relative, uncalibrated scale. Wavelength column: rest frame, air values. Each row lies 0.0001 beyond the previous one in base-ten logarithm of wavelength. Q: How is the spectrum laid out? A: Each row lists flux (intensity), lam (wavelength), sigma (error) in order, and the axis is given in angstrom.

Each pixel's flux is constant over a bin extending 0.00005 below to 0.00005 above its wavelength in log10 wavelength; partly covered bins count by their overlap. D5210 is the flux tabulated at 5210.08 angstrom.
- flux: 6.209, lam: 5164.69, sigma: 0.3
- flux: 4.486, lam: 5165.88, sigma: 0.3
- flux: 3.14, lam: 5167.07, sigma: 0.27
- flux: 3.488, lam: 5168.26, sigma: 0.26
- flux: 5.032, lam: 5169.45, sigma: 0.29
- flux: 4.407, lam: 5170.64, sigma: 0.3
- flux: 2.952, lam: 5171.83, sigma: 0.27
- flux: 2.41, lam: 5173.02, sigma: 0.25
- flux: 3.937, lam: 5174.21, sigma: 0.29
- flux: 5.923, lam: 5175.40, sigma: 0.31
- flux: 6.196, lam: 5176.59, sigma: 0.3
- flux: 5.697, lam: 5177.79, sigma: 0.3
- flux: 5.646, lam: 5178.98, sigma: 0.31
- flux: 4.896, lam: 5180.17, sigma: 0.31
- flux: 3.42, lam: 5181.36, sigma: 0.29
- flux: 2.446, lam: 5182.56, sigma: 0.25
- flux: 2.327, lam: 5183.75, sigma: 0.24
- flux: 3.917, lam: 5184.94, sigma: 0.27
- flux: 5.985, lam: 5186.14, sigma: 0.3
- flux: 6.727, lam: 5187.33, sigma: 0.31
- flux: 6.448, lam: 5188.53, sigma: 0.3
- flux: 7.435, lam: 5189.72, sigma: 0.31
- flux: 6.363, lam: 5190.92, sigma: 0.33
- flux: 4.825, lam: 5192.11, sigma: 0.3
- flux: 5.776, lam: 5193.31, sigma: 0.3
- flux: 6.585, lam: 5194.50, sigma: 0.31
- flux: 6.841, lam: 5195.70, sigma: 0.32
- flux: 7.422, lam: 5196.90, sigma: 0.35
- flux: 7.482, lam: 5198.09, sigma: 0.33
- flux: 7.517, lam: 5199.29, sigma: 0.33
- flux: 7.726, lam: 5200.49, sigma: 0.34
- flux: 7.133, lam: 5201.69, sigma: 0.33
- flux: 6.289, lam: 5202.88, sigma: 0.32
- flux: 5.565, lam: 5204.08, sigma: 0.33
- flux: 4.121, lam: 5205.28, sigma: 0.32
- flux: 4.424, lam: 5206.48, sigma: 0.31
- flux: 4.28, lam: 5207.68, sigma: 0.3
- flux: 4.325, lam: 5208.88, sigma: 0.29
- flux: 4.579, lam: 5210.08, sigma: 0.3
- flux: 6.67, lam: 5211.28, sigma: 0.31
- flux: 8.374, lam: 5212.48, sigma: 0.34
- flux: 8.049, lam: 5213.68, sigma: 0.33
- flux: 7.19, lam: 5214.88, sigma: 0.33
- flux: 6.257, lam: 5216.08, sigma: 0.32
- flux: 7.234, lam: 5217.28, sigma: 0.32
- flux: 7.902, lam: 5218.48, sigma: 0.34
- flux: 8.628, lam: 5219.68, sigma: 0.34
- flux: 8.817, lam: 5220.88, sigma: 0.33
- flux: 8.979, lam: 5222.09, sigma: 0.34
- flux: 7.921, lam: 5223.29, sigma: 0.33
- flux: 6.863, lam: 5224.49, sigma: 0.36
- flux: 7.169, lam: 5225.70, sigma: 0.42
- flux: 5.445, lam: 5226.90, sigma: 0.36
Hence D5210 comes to 4.579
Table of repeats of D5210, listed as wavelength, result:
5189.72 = 7.435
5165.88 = 4.486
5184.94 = 3.917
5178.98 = 5.646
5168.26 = 3.488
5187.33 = 6.727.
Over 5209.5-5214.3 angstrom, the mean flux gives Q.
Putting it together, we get 6.93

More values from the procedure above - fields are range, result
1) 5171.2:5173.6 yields 2.71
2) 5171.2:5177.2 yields 4.29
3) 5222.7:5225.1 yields 7.38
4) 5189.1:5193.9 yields 6.1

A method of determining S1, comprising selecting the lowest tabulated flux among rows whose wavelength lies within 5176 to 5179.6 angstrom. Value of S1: 5.646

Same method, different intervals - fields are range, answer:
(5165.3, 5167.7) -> 3.14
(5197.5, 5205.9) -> 4.121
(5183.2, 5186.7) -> 2.327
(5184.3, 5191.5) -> 3.917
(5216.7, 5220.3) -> 7.234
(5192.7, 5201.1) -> 5.776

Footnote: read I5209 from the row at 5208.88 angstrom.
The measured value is 4.325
